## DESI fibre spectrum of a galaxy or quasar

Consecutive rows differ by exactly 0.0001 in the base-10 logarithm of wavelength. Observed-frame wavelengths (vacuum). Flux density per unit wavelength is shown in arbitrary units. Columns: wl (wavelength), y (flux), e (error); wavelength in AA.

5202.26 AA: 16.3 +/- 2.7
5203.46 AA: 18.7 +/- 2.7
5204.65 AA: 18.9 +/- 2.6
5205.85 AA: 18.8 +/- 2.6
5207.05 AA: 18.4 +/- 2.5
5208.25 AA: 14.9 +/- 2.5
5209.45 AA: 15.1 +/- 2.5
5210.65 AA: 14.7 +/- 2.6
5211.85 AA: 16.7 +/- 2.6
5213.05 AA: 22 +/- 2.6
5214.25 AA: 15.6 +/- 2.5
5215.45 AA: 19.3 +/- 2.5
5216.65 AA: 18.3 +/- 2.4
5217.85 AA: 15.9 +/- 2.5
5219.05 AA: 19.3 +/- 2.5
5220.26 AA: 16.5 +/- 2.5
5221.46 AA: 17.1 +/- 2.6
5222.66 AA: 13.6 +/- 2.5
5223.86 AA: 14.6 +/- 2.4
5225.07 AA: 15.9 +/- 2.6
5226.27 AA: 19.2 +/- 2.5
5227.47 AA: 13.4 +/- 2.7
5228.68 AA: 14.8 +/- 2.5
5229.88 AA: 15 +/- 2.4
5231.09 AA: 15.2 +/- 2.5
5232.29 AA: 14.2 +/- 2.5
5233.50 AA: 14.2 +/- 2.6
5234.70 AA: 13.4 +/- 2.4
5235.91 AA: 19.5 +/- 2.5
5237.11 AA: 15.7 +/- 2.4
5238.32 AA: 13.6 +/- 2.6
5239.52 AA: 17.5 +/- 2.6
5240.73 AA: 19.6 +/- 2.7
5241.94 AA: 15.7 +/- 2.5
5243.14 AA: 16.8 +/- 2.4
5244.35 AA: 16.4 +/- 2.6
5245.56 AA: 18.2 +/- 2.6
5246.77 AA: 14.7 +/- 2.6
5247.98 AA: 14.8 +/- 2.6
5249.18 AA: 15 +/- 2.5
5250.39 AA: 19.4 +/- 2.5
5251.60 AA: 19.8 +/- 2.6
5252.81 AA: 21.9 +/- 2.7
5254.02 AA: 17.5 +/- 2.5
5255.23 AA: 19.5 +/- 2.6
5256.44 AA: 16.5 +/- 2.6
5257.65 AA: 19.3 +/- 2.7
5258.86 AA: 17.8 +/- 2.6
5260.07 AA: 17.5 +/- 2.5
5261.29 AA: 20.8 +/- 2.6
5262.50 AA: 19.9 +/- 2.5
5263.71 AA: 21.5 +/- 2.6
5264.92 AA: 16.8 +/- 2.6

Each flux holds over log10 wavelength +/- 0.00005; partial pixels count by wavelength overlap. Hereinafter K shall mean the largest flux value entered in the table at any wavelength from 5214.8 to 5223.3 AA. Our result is 19.3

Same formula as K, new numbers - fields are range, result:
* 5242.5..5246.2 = 18.2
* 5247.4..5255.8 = 21.9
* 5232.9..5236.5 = 19.5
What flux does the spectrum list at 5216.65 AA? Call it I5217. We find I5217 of 18.3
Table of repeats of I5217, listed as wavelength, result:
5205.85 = 18.8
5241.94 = 15.7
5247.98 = 14.8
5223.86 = 14.6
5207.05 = 18.4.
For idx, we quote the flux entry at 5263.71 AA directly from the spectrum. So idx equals 21.5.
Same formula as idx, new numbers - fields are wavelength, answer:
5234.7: 13.4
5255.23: 19.5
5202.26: 16.3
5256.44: 16.5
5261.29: 20.8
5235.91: 19.5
